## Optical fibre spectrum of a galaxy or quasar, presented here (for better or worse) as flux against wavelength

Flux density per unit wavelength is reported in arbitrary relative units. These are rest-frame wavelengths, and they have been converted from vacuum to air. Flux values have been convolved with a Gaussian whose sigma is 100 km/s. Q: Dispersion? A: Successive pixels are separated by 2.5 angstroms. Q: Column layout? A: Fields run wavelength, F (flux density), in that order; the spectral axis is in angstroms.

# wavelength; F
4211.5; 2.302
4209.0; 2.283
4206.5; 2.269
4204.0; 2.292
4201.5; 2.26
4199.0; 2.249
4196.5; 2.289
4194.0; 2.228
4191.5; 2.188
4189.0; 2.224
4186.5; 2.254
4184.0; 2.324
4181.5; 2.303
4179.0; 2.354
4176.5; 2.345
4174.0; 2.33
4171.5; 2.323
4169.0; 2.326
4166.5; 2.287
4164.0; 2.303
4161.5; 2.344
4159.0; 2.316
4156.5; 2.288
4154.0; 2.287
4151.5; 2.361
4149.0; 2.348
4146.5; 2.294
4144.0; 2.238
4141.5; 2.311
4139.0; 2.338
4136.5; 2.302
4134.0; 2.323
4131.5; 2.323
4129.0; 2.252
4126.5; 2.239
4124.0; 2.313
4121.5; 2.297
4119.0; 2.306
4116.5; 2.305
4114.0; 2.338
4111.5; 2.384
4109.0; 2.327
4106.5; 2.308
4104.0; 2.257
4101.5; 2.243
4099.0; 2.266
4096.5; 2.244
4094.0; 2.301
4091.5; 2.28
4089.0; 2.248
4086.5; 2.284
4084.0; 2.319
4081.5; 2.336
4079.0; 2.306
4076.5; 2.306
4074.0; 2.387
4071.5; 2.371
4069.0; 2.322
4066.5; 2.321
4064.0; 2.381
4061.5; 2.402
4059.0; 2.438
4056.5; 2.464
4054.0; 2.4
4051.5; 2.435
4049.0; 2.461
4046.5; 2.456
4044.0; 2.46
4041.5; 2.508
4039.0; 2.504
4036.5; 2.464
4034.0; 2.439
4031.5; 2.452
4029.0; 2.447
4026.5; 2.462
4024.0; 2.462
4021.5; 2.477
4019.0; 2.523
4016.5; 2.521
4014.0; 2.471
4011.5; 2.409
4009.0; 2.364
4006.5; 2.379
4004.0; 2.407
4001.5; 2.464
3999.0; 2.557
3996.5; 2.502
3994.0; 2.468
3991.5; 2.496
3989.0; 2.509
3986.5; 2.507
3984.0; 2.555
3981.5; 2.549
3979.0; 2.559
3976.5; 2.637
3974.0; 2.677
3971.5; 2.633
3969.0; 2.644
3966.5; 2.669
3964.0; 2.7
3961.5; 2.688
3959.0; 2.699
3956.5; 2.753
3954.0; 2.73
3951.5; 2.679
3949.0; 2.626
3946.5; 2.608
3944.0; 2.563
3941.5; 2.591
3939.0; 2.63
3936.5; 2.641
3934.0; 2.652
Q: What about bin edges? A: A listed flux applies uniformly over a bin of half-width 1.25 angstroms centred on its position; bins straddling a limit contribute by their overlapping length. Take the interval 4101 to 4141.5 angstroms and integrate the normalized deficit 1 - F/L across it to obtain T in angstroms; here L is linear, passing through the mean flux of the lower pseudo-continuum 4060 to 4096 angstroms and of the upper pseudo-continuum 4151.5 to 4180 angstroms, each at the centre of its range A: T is 0.3 angstroms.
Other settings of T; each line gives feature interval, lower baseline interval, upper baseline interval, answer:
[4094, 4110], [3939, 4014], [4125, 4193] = 0.7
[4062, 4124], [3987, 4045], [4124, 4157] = 1.4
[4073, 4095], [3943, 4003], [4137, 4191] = 1.1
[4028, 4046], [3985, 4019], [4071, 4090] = -0.5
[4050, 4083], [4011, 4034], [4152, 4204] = 0.6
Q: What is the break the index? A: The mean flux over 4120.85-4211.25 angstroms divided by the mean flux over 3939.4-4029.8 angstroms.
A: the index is 0.9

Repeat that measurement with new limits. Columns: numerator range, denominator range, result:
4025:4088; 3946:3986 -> 0.91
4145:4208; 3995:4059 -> 0.93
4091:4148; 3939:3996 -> 0.88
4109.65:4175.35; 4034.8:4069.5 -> 0.95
